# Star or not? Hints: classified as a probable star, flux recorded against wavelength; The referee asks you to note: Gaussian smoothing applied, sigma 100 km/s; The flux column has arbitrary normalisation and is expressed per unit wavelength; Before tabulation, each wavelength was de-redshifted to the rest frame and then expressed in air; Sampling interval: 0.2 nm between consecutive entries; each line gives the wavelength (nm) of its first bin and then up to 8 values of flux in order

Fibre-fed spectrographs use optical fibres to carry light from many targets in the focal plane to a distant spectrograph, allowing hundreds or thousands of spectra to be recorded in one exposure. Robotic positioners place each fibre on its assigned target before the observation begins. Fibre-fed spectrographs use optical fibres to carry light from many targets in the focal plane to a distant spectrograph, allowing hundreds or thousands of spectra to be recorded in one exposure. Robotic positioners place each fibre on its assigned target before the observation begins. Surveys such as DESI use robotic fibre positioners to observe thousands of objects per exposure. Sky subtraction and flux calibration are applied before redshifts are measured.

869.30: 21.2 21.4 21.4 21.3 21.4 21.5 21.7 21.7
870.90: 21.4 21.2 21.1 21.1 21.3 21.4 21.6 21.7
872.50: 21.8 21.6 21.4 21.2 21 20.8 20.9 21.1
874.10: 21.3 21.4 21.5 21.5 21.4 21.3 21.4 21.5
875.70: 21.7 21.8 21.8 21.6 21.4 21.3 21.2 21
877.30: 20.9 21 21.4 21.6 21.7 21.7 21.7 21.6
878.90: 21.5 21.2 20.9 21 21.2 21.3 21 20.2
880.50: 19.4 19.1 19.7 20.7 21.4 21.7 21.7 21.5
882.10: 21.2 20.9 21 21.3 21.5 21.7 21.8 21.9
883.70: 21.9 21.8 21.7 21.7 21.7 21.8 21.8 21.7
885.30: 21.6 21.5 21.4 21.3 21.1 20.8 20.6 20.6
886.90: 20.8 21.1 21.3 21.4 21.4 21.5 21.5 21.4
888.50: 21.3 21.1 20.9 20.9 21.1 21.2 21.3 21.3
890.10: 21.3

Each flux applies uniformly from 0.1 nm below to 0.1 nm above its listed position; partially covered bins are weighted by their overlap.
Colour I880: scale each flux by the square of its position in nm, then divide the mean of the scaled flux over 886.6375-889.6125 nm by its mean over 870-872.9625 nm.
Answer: 1.02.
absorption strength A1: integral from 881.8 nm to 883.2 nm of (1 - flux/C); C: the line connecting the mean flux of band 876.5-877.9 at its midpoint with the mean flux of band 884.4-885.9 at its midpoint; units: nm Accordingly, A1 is 0.01 nm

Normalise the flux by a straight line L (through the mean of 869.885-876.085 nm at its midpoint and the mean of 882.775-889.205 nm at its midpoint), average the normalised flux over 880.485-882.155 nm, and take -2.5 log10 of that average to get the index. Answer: 0.03 mag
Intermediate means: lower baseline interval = 21.4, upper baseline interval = 21.4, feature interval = 20.8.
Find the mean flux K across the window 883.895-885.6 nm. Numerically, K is 21.7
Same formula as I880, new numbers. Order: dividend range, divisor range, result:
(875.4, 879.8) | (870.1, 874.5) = 1.01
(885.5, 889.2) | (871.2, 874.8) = 1.02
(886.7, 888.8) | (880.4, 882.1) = 1.04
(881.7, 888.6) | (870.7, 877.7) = 1.03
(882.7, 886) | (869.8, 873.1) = 1.04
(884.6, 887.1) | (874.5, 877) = 1.01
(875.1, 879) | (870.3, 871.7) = 1.02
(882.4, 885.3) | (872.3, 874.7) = 1.04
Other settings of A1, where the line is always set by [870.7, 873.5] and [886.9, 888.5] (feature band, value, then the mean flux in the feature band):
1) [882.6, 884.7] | -0.04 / 21.7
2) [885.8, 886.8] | 0.02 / 20.9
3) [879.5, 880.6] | 0.04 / 20.7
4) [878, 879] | -0.01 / 21.6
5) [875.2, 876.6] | -0.02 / 21.6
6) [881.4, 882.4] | 0.00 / 21.4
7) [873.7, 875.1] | 0.00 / 21.3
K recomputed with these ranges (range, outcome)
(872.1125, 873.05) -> 21.6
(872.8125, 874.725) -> 21.2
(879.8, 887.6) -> 21.2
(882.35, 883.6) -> 21.5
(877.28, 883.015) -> 21.1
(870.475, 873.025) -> 21.5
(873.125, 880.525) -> 21.3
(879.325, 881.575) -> 20.6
